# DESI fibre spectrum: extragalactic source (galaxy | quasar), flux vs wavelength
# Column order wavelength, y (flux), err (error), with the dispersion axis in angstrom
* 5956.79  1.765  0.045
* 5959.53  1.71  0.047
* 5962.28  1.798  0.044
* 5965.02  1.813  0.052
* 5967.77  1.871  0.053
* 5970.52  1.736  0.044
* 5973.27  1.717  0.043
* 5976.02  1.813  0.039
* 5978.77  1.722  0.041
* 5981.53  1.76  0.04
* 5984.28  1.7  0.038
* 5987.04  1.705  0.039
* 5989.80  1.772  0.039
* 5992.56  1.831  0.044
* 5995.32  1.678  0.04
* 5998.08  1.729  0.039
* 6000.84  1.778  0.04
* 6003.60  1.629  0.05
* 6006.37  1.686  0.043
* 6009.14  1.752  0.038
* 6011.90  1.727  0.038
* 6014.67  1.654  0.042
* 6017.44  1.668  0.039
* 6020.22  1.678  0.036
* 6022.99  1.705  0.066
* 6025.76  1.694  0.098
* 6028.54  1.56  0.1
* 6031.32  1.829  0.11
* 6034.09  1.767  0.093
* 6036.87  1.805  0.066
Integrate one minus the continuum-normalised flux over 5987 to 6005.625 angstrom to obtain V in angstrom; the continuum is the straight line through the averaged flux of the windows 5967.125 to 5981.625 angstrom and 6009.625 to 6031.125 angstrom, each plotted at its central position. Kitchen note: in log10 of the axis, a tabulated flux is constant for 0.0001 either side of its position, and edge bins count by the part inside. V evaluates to -0.1 angstrom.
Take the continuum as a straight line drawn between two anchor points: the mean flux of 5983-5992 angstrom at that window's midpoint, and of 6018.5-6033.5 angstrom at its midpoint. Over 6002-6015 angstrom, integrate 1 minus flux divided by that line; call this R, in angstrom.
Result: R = 0.1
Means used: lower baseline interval 1.73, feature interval 1.69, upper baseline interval 1.7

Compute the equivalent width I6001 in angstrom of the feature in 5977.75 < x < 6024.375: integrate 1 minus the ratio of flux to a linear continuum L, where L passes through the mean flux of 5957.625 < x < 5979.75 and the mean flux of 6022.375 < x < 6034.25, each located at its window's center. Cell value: 0.6 angstrom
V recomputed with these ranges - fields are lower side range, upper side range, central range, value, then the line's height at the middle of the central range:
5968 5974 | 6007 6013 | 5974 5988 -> 0.1 angstrom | 1.75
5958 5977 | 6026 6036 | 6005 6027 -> 0.5 angstrom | 1.73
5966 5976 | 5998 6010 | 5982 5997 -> 0.0 angstrom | 1.74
